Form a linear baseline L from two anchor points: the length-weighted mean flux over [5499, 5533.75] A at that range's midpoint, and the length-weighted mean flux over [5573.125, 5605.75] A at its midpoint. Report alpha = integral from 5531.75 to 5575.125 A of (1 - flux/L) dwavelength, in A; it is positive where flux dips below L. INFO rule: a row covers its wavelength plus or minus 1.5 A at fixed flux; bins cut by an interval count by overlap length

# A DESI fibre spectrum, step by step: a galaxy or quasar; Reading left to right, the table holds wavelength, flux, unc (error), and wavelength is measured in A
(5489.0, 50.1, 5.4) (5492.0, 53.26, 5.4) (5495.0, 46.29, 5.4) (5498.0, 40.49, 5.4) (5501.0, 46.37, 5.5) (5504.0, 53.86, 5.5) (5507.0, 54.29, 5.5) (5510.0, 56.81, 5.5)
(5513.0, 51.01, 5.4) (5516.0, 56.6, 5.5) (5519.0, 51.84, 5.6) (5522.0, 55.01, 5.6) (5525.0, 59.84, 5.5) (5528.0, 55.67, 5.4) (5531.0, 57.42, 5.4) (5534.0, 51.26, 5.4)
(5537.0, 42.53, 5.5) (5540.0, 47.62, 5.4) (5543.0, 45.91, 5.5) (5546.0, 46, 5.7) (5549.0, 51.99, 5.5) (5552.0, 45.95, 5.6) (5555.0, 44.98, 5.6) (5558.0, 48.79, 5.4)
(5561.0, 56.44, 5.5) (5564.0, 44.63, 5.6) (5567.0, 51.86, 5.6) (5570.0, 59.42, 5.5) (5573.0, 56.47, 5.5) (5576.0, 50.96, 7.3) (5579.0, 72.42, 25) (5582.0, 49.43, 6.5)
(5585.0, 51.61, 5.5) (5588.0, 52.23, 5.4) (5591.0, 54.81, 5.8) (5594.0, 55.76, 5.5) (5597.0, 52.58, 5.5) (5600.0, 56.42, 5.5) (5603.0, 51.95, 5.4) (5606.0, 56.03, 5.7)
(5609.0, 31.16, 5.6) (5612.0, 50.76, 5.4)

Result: 3.8 A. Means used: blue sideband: 54.1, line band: 49.7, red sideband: 54.9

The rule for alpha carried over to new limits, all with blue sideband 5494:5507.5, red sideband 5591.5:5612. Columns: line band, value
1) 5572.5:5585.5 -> -1.64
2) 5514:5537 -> -2.76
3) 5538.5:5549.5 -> 0.37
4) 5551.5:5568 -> 0.26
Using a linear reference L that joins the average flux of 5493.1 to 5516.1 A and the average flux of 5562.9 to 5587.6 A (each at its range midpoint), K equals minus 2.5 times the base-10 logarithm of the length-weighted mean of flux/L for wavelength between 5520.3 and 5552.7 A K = 0.03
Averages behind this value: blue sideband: 50.4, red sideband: 54.7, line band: 51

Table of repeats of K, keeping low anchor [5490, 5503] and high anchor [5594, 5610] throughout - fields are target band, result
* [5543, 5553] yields 0.02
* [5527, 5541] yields -0.05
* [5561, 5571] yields -0.06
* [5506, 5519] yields -0.14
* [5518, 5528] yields -0.16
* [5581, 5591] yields -0.03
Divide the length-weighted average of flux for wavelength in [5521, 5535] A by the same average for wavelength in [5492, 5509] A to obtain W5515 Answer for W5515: 1.14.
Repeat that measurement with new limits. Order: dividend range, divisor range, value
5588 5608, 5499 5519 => 1.02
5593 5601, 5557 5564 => 1.07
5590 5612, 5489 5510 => 1.03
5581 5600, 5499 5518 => 1.01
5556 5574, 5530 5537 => 1.02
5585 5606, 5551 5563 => 1.10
